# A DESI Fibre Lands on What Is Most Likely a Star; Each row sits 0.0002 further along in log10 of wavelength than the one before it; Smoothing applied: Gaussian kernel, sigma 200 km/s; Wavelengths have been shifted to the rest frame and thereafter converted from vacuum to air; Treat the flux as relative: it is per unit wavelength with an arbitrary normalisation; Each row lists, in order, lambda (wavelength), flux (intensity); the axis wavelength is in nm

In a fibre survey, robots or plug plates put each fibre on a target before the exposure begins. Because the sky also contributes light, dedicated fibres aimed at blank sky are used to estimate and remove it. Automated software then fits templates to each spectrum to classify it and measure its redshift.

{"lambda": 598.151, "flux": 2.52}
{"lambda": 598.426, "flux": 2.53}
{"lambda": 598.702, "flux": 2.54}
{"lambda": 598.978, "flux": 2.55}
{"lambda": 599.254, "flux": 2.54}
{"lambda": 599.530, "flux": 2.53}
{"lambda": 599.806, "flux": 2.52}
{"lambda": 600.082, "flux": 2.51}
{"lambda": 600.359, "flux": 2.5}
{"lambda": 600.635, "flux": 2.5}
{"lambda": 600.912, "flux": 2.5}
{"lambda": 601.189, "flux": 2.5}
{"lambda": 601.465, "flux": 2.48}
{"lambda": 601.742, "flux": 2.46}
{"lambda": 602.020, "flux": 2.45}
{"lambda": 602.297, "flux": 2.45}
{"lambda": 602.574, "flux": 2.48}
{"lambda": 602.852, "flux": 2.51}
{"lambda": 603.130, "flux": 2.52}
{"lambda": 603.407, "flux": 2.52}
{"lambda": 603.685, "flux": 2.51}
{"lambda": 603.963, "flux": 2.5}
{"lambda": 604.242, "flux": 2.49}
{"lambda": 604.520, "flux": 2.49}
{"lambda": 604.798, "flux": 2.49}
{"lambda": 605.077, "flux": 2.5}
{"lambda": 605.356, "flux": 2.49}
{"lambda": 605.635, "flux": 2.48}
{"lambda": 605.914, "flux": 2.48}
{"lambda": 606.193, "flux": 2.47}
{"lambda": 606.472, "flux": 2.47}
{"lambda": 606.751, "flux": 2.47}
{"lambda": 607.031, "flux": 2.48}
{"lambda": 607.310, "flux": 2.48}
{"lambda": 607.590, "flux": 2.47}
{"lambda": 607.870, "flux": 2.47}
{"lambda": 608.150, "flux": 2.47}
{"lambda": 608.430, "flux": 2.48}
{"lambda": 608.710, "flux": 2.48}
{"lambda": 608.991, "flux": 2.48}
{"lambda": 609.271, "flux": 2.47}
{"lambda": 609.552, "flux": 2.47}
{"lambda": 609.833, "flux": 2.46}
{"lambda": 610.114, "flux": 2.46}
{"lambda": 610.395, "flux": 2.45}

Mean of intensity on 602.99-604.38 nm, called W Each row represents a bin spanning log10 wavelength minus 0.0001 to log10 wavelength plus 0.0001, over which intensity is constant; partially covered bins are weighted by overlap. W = 2.51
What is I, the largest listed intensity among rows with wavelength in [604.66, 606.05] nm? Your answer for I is 2.5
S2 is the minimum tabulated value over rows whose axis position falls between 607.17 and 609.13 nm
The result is 2.47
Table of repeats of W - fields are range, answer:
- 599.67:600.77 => 2.51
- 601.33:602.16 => 2.46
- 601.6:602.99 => 2.47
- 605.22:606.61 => 2.48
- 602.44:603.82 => 2.51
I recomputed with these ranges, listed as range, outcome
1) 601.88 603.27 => 2.52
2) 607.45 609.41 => 2.48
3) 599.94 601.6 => 2.51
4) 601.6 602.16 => 2.46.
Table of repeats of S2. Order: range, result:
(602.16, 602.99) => 2.45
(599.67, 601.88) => 2.46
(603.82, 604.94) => 2.49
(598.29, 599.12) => 2.53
